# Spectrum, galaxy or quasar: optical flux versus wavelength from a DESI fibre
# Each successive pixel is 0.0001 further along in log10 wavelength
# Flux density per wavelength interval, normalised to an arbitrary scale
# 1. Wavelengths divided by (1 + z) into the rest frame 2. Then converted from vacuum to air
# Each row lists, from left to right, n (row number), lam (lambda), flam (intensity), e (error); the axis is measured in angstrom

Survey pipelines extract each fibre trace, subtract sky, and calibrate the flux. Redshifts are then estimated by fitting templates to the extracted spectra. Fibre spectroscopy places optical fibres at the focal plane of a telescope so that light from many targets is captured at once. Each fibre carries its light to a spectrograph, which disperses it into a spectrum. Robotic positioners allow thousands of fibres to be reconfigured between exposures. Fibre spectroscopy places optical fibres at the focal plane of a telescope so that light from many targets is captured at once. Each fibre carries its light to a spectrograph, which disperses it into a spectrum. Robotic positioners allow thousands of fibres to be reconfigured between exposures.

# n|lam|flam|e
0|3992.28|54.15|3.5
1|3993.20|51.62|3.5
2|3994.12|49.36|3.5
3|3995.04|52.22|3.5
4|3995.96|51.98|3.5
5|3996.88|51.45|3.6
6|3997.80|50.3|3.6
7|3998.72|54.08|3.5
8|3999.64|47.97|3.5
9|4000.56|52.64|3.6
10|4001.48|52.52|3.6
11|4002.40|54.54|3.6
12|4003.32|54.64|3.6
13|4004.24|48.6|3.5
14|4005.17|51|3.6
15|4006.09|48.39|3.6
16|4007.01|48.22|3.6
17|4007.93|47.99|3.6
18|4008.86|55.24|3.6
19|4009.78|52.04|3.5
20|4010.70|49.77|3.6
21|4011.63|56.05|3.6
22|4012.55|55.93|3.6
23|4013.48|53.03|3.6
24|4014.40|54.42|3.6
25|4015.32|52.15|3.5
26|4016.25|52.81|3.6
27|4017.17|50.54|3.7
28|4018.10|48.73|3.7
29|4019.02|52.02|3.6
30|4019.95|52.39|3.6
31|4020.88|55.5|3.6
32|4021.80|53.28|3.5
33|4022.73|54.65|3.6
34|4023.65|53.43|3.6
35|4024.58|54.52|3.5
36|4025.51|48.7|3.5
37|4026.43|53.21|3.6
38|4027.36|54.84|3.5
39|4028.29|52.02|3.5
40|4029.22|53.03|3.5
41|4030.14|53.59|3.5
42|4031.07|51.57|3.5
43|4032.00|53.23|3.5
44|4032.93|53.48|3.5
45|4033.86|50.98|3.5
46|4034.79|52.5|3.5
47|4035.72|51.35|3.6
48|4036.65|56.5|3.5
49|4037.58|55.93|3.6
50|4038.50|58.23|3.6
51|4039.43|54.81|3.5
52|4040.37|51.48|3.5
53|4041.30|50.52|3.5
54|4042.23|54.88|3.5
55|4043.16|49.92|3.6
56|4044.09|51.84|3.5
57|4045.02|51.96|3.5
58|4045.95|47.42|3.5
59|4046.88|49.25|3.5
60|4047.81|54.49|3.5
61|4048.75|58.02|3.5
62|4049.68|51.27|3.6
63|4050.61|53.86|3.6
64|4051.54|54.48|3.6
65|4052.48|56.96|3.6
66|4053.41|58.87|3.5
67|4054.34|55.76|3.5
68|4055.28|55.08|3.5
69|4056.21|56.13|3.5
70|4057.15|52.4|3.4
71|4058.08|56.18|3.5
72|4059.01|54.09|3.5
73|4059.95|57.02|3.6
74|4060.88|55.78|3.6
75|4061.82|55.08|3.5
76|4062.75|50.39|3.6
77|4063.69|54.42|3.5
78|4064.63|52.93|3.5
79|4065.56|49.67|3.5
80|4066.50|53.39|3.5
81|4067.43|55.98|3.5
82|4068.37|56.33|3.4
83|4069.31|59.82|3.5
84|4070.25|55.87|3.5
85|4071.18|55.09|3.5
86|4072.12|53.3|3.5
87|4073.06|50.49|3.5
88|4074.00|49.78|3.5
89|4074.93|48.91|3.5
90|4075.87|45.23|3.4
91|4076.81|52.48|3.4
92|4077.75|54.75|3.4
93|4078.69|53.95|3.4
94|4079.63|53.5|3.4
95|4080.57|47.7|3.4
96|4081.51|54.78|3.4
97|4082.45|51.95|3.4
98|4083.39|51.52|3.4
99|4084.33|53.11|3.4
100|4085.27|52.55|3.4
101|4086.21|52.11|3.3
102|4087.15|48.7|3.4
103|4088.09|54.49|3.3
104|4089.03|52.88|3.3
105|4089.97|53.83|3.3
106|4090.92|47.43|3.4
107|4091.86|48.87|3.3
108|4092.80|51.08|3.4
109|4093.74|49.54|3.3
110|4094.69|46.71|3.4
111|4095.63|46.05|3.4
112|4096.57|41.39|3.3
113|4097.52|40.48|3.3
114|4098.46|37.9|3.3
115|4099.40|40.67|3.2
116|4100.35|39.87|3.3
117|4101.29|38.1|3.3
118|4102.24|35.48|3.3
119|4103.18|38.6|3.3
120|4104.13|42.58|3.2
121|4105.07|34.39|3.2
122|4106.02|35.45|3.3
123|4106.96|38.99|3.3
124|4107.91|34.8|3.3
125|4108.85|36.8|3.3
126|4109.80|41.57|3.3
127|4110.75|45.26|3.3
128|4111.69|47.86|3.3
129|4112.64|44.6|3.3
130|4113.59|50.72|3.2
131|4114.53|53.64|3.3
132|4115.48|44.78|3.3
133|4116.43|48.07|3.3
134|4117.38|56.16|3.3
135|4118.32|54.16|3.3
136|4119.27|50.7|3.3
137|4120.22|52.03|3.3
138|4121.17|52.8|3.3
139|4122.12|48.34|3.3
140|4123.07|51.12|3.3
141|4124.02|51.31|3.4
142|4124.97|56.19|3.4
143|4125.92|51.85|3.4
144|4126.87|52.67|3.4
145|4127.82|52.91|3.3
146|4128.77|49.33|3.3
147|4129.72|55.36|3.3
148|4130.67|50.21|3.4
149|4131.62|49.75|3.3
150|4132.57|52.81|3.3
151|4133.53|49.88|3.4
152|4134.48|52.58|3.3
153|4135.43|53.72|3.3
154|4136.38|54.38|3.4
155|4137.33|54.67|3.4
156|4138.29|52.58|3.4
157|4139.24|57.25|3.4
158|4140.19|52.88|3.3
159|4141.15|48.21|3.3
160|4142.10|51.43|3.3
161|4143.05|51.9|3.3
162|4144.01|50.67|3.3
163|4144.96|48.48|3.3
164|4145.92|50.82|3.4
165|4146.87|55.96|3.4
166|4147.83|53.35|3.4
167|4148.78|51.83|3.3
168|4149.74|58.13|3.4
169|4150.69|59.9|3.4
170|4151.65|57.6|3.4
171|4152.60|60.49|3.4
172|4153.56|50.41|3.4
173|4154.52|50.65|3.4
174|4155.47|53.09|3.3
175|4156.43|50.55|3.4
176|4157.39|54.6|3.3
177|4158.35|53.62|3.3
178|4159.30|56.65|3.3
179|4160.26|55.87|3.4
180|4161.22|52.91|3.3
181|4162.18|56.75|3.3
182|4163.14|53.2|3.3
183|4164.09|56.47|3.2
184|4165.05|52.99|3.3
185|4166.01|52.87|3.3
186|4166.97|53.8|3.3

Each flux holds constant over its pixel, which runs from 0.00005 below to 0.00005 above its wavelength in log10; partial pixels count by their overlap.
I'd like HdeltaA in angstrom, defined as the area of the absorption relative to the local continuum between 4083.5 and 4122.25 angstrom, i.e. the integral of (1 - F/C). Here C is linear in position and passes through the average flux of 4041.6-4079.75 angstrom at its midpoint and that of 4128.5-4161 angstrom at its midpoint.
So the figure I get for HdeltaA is 5.4 angstrom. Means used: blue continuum 53.6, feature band 46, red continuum 53.2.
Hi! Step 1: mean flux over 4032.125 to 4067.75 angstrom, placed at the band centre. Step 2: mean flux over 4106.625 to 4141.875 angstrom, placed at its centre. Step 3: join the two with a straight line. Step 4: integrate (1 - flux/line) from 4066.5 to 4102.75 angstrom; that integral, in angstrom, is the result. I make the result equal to 1.8 angstrom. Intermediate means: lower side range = 53.8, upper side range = 50.1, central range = 49.6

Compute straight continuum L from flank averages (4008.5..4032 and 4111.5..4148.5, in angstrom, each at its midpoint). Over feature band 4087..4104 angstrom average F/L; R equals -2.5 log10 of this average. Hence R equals 0.16 mag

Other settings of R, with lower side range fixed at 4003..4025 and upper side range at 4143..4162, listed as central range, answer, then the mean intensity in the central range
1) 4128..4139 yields 0.026 mag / 52.4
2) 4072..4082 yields 0.037 mag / 51.3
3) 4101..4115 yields 0.279 mag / 41.3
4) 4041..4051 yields 0.010 mag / 52.2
